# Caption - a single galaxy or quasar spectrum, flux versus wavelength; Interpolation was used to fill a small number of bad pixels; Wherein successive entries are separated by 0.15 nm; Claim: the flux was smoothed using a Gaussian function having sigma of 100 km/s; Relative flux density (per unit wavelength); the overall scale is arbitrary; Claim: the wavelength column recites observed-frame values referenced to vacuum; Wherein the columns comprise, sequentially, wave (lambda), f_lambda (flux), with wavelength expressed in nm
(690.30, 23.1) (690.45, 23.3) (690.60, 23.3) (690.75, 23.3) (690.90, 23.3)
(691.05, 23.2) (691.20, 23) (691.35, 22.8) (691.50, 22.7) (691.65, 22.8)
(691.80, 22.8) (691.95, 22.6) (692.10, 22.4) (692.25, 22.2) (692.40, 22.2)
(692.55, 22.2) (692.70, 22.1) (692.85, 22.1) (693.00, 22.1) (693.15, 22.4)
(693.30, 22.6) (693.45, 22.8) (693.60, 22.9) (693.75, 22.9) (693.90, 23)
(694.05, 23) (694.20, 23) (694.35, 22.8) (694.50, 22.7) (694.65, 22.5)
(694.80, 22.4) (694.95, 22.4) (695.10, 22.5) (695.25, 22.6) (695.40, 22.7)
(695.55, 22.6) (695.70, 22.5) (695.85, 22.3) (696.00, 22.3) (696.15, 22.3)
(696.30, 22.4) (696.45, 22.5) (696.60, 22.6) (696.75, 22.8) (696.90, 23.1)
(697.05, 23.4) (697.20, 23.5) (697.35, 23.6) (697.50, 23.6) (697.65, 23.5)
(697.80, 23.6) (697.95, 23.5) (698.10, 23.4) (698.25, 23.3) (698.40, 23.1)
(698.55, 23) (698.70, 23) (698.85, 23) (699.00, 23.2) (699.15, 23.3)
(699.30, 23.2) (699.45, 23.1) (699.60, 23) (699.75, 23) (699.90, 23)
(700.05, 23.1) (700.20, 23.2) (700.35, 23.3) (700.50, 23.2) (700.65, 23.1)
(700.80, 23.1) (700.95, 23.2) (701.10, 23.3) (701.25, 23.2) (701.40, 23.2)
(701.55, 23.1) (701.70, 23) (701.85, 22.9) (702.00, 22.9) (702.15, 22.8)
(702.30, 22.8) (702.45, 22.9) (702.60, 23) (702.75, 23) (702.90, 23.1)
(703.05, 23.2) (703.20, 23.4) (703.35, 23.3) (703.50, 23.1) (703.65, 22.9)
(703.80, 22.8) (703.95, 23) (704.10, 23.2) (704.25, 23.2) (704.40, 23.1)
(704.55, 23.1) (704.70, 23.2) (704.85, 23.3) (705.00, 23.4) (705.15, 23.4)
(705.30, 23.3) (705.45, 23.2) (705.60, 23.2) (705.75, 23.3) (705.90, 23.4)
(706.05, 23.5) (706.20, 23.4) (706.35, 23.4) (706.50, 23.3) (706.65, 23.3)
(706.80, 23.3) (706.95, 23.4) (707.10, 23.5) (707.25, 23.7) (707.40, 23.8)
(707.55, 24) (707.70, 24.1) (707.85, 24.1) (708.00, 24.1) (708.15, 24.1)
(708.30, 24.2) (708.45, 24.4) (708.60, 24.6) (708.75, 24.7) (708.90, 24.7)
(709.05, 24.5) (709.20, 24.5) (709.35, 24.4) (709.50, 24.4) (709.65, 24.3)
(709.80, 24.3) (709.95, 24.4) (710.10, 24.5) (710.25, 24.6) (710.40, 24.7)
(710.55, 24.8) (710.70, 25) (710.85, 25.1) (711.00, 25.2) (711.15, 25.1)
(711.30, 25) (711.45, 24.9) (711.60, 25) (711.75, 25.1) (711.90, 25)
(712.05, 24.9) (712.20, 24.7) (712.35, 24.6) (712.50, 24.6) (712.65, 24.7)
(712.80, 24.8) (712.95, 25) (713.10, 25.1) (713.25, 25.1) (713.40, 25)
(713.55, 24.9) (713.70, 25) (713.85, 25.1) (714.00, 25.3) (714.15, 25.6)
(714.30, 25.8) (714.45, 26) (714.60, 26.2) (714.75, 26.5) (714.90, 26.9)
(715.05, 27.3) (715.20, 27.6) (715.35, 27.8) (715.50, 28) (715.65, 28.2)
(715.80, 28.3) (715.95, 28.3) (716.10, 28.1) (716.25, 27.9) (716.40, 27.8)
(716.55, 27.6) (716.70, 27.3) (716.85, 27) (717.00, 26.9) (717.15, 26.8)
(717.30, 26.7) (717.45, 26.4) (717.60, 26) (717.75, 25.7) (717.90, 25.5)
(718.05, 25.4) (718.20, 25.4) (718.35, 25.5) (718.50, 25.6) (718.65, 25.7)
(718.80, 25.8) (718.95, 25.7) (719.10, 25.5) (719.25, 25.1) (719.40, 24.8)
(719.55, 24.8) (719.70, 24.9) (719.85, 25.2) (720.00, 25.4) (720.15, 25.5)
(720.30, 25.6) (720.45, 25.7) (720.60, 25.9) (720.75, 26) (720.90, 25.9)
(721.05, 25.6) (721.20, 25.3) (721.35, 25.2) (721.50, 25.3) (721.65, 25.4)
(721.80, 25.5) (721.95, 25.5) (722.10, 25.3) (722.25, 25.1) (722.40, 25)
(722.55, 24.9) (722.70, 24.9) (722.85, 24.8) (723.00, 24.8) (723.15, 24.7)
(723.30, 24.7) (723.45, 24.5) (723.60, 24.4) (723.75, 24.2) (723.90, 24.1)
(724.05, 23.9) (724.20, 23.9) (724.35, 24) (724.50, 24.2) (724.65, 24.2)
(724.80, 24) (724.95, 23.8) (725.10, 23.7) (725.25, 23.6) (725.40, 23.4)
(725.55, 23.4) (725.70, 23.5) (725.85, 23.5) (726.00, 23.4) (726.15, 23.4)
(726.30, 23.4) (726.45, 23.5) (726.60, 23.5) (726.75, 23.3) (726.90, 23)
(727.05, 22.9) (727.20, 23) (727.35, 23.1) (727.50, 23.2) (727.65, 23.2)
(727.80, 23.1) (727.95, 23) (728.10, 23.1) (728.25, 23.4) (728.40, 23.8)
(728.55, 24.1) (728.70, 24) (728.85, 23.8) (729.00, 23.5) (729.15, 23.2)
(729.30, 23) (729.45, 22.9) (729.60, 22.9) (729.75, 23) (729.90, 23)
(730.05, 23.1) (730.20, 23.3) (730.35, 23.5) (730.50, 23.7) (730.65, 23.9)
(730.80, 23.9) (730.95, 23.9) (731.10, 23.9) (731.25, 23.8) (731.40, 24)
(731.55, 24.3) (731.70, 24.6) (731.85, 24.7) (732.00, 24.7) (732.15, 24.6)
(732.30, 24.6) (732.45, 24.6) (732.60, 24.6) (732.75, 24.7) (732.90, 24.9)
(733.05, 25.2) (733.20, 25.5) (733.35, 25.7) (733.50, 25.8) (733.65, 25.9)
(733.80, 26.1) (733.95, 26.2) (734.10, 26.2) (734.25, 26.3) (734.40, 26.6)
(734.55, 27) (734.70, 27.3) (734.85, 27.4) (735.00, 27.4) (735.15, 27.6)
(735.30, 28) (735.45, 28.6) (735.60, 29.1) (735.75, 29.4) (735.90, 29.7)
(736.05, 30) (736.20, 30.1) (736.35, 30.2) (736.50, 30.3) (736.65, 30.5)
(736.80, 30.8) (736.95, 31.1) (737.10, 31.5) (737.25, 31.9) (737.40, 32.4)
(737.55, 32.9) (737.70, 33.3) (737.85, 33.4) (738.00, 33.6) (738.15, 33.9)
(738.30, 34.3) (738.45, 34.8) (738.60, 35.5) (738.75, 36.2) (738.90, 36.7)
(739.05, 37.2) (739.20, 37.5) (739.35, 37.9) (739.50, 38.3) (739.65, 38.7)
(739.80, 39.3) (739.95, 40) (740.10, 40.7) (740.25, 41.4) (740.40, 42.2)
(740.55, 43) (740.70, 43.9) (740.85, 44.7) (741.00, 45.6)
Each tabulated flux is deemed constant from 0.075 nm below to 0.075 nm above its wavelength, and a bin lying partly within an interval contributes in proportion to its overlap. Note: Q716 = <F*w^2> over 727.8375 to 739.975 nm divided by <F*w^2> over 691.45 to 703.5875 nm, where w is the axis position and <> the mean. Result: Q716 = 1.36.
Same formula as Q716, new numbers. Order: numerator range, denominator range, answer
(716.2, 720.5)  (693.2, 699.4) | 1.21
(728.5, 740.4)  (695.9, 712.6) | 1.33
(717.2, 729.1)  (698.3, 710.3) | 1.10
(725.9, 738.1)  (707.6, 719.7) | 1.07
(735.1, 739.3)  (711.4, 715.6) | 1.34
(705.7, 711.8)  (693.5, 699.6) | 1.09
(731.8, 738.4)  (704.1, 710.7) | 1.29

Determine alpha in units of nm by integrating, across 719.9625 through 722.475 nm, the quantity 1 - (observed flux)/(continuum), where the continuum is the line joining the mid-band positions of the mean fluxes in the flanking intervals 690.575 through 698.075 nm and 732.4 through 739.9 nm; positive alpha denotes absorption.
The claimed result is 0.20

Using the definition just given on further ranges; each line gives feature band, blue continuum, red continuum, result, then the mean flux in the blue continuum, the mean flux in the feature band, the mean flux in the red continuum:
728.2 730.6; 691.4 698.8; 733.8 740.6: 0.58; 22.8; 23.4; 32.7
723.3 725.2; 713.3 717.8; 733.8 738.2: 0.26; 26.7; 24.1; 29.7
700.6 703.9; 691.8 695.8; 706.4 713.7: 0.07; 22.5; 23.1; 24.5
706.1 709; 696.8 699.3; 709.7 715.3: 0.08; 23.3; 23.9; 25.2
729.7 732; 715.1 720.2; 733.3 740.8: 0.51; 26.4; 23.8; 32.5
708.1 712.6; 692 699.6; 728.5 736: -0.18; 22.8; 24.7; 25.2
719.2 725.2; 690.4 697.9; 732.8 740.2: 0.73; 22.8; 24.9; 31.2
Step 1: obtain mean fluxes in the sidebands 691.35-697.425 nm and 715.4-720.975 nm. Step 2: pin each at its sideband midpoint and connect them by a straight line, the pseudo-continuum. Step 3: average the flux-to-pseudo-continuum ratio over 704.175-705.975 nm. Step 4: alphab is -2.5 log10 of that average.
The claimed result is 0.05 mag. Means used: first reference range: 22.6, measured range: 23.3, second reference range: 26.3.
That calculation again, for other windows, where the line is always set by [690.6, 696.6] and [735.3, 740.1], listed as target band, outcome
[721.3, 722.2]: 0.17 mag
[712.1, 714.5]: 0.10 mag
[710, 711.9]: 0.08 mag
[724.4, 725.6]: 0.27 mag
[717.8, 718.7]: 0.13 mag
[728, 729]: 0.30 mag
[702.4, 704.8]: 0.09 mag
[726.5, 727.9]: 0.32 mag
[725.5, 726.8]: 0.29 mag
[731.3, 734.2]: 0.27 mag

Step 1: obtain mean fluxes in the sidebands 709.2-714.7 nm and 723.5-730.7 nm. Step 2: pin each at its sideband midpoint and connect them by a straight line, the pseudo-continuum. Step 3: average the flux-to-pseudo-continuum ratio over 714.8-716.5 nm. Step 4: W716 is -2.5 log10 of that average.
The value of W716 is -0.13 mag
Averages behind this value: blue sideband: 25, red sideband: 23.5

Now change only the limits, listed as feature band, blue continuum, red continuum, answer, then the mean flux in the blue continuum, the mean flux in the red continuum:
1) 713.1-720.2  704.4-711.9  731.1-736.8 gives -0.055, 24.1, 26.7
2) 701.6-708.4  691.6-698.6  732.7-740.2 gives 0.065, 22.8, 31.1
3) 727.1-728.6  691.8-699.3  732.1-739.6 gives 0.220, 22.8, 29.9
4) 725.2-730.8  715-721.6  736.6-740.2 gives 0.292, 26.3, 35.2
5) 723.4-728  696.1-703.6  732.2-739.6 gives 0.187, 23.1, 30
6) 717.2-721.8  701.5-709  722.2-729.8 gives -0.084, 23.4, 23.7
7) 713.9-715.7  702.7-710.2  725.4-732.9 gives -0.133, 23.7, 23.6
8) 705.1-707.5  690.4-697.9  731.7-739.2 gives 0.057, 22.8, 29.2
